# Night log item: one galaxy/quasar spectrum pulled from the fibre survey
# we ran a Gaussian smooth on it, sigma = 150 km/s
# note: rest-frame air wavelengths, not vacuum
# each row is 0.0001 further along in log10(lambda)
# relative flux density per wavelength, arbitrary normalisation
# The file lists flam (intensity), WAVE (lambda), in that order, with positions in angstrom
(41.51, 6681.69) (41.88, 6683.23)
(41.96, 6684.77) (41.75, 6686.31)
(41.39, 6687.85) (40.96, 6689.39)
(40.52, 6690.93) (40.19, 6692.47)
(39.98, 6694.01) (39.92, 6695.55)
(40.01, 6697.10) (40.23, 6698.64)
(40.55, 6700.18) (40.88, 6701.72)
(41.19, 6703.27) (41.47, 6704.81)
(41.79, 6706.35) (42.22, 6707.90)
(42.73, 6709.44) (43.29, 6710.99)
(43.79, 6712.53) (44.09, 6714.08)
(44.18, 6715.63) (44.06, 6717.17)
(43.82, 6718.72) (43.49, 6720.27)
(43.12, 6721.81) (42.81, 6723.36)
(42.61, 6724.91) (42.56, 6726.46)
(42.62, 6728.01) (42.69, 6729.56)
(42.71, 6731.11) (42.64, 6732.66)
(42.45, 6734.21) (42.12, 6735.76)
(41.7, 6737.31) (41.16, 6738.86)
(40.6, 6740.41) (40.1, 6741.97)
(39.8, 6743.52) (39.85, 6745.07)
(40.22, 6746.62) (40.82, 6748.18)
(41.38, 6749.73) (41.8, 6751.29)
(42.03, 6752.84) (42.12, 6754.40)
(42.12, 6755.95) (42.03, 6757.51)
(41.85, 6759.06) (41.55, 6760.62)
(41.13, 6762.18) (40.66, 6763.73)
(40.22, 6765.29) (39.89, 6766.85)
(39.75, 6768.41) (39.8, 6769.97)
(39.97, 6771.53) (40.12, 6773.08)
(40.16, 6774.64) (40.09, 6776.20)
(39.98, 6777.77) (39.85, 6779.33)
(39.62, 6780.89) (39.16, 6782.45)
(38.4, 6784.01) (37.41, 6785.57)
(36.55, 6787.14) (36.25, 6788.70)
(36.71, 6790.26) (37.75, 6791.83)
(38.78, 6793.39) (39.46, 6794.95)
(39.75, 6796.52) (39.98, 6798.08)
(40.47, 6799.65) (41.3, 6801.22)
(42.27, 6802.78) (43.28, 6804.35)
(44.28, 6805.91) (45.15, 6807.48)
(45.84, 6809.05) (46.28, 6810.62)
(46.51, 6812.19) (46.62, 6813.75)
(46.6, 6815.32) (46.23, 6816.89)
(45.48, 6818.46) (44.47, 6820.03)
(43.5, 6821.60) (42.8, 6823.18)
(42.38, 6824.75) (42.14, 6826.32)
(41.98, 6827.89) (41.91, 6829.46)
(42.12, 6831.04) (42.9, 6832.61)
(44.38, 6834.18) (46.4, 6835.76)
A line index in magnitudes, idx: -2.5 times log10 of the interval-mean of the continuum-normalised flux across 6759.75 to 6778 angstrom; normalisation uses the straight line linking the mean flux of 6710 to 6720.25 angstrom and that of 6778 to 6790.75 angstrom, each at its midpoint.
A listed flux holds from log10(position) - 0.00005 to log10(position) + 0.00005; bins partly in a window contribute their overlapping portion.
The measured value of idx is -0.02 mag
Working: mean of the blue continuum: 43.8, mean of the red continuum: 38.1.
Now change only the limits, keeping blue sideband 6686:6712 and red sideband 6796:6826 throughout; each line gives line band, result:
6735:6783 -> 0.049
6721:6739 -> -0.015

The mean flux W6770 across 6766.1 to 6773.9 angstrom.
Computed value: 39.9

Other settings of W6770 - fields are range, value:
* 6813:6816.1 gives 46.6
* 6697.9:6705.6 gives 40.9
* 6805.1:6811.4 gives 45.4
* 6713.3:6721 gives 43.9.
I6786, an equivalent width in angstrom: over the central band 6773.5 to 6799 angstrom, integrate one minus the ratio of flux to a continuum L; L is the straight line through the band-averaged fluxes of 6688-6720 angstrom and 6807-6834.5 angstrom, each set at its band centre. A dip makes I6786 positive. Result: 2.8 angstrom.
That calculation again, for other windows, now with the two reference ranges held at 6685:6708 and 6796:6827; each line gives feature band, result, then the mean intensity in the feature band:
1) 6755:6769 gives 0.5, 41.1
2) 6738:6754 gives 0.5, 40.8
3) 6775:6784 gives 0.7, 39.6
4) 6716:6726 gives -0.4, 43.3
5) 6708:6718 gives -0.6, 43.6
